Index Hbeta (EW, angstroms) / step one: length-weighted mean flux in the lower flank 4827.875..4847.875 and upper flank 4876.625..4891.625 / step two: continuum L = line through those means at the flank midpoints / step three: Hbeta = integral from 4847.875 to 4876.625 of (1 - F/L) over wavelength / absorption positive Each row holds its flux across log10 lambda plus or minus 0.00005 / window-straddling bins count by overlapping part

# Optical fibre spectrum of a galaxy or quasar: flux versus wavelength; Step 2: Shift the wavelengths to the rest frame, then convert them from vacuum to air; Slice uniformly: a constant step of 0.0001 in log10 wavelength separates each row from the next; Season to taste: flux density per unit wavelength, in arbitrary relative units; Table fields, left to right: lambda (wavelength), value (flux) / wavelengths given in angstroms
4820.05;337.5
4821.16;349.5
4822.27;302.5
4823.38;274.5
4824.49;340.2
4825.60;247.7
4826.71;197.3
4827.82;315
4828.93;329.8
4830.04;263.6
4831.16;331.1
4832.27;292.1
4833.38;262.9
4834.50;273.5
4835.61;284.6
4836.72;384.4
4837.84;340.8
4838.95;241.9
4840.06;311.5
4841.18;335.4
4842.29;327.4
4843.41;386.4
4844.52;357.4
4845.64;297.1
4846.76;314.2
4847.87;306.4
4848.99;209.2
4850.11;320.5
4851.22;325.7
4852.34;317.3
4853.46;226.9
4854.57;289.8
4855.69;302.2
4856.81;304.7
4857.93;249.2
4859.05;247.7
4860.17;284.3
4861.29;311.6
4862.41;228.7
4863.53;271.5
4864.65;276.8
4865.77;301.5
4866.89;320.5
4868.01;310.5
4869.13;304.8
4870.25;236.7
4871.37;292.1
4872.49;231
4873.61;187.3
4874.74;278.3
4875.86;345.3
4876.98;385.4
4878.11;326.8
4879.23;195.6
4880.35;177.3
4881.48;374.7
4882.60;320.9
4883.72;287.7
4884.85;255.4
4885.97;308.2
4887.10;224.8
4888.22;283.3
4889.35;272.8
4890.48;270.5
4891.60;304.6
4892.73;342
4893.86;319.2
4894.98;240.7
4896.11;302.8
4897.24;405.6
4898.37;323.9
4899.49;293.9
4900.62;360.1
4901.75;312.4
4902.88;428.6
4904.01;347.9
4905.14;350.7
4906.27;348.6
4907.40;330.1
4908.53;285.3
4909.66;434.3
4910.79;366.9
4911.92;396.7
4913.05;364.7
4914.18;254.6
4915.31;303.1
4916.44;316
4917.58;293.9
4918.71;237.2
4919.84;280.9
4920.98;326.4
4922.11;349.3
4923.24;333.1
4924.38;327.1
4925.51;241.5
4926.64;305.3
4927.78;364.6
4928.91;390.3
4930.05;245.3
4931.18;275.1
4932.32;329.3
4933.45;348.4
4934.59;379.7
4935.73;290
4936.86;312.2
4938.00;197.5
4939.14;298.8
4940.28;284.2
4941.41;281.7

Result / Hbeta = 1.6 angstroms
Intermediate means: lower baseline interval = 314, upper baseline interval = 283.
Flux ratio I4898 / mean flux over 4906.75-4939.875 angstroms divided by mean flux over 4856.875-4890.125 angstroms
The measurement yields 1.13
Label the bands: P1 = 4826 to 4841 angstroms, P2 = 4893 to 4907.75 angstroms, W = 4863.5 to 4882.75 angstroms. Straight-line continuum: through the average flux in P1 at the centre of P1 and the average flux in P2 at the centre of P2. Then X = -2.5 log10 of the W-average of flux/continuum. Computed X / 0.12 mag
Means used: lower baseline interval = 295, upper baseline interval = 336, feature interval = 285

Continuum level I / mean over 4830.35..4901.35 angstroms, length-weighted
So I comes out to 295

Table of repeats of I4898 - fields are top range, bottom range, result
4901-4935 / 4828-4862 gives 1.09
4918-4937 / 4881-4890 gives 1.08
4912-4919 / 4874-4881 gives 1.07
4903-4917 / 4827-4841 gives 1.14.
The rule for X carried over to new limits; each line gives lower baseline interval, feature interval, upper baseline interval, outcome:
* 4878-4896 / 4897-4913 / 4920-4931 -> -0.191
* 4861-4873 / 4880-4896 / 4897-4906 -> 0.131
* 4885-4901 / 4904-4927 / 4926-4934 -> -0.032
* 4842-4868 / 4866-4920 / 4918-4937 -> -0.008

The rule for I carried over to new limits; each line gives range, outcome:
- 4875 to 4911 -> 316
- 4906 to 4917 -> 340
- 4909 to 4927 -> 321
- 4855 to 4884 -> 283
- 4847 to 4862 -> 284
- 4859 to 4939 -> 306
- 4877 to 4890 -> 280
